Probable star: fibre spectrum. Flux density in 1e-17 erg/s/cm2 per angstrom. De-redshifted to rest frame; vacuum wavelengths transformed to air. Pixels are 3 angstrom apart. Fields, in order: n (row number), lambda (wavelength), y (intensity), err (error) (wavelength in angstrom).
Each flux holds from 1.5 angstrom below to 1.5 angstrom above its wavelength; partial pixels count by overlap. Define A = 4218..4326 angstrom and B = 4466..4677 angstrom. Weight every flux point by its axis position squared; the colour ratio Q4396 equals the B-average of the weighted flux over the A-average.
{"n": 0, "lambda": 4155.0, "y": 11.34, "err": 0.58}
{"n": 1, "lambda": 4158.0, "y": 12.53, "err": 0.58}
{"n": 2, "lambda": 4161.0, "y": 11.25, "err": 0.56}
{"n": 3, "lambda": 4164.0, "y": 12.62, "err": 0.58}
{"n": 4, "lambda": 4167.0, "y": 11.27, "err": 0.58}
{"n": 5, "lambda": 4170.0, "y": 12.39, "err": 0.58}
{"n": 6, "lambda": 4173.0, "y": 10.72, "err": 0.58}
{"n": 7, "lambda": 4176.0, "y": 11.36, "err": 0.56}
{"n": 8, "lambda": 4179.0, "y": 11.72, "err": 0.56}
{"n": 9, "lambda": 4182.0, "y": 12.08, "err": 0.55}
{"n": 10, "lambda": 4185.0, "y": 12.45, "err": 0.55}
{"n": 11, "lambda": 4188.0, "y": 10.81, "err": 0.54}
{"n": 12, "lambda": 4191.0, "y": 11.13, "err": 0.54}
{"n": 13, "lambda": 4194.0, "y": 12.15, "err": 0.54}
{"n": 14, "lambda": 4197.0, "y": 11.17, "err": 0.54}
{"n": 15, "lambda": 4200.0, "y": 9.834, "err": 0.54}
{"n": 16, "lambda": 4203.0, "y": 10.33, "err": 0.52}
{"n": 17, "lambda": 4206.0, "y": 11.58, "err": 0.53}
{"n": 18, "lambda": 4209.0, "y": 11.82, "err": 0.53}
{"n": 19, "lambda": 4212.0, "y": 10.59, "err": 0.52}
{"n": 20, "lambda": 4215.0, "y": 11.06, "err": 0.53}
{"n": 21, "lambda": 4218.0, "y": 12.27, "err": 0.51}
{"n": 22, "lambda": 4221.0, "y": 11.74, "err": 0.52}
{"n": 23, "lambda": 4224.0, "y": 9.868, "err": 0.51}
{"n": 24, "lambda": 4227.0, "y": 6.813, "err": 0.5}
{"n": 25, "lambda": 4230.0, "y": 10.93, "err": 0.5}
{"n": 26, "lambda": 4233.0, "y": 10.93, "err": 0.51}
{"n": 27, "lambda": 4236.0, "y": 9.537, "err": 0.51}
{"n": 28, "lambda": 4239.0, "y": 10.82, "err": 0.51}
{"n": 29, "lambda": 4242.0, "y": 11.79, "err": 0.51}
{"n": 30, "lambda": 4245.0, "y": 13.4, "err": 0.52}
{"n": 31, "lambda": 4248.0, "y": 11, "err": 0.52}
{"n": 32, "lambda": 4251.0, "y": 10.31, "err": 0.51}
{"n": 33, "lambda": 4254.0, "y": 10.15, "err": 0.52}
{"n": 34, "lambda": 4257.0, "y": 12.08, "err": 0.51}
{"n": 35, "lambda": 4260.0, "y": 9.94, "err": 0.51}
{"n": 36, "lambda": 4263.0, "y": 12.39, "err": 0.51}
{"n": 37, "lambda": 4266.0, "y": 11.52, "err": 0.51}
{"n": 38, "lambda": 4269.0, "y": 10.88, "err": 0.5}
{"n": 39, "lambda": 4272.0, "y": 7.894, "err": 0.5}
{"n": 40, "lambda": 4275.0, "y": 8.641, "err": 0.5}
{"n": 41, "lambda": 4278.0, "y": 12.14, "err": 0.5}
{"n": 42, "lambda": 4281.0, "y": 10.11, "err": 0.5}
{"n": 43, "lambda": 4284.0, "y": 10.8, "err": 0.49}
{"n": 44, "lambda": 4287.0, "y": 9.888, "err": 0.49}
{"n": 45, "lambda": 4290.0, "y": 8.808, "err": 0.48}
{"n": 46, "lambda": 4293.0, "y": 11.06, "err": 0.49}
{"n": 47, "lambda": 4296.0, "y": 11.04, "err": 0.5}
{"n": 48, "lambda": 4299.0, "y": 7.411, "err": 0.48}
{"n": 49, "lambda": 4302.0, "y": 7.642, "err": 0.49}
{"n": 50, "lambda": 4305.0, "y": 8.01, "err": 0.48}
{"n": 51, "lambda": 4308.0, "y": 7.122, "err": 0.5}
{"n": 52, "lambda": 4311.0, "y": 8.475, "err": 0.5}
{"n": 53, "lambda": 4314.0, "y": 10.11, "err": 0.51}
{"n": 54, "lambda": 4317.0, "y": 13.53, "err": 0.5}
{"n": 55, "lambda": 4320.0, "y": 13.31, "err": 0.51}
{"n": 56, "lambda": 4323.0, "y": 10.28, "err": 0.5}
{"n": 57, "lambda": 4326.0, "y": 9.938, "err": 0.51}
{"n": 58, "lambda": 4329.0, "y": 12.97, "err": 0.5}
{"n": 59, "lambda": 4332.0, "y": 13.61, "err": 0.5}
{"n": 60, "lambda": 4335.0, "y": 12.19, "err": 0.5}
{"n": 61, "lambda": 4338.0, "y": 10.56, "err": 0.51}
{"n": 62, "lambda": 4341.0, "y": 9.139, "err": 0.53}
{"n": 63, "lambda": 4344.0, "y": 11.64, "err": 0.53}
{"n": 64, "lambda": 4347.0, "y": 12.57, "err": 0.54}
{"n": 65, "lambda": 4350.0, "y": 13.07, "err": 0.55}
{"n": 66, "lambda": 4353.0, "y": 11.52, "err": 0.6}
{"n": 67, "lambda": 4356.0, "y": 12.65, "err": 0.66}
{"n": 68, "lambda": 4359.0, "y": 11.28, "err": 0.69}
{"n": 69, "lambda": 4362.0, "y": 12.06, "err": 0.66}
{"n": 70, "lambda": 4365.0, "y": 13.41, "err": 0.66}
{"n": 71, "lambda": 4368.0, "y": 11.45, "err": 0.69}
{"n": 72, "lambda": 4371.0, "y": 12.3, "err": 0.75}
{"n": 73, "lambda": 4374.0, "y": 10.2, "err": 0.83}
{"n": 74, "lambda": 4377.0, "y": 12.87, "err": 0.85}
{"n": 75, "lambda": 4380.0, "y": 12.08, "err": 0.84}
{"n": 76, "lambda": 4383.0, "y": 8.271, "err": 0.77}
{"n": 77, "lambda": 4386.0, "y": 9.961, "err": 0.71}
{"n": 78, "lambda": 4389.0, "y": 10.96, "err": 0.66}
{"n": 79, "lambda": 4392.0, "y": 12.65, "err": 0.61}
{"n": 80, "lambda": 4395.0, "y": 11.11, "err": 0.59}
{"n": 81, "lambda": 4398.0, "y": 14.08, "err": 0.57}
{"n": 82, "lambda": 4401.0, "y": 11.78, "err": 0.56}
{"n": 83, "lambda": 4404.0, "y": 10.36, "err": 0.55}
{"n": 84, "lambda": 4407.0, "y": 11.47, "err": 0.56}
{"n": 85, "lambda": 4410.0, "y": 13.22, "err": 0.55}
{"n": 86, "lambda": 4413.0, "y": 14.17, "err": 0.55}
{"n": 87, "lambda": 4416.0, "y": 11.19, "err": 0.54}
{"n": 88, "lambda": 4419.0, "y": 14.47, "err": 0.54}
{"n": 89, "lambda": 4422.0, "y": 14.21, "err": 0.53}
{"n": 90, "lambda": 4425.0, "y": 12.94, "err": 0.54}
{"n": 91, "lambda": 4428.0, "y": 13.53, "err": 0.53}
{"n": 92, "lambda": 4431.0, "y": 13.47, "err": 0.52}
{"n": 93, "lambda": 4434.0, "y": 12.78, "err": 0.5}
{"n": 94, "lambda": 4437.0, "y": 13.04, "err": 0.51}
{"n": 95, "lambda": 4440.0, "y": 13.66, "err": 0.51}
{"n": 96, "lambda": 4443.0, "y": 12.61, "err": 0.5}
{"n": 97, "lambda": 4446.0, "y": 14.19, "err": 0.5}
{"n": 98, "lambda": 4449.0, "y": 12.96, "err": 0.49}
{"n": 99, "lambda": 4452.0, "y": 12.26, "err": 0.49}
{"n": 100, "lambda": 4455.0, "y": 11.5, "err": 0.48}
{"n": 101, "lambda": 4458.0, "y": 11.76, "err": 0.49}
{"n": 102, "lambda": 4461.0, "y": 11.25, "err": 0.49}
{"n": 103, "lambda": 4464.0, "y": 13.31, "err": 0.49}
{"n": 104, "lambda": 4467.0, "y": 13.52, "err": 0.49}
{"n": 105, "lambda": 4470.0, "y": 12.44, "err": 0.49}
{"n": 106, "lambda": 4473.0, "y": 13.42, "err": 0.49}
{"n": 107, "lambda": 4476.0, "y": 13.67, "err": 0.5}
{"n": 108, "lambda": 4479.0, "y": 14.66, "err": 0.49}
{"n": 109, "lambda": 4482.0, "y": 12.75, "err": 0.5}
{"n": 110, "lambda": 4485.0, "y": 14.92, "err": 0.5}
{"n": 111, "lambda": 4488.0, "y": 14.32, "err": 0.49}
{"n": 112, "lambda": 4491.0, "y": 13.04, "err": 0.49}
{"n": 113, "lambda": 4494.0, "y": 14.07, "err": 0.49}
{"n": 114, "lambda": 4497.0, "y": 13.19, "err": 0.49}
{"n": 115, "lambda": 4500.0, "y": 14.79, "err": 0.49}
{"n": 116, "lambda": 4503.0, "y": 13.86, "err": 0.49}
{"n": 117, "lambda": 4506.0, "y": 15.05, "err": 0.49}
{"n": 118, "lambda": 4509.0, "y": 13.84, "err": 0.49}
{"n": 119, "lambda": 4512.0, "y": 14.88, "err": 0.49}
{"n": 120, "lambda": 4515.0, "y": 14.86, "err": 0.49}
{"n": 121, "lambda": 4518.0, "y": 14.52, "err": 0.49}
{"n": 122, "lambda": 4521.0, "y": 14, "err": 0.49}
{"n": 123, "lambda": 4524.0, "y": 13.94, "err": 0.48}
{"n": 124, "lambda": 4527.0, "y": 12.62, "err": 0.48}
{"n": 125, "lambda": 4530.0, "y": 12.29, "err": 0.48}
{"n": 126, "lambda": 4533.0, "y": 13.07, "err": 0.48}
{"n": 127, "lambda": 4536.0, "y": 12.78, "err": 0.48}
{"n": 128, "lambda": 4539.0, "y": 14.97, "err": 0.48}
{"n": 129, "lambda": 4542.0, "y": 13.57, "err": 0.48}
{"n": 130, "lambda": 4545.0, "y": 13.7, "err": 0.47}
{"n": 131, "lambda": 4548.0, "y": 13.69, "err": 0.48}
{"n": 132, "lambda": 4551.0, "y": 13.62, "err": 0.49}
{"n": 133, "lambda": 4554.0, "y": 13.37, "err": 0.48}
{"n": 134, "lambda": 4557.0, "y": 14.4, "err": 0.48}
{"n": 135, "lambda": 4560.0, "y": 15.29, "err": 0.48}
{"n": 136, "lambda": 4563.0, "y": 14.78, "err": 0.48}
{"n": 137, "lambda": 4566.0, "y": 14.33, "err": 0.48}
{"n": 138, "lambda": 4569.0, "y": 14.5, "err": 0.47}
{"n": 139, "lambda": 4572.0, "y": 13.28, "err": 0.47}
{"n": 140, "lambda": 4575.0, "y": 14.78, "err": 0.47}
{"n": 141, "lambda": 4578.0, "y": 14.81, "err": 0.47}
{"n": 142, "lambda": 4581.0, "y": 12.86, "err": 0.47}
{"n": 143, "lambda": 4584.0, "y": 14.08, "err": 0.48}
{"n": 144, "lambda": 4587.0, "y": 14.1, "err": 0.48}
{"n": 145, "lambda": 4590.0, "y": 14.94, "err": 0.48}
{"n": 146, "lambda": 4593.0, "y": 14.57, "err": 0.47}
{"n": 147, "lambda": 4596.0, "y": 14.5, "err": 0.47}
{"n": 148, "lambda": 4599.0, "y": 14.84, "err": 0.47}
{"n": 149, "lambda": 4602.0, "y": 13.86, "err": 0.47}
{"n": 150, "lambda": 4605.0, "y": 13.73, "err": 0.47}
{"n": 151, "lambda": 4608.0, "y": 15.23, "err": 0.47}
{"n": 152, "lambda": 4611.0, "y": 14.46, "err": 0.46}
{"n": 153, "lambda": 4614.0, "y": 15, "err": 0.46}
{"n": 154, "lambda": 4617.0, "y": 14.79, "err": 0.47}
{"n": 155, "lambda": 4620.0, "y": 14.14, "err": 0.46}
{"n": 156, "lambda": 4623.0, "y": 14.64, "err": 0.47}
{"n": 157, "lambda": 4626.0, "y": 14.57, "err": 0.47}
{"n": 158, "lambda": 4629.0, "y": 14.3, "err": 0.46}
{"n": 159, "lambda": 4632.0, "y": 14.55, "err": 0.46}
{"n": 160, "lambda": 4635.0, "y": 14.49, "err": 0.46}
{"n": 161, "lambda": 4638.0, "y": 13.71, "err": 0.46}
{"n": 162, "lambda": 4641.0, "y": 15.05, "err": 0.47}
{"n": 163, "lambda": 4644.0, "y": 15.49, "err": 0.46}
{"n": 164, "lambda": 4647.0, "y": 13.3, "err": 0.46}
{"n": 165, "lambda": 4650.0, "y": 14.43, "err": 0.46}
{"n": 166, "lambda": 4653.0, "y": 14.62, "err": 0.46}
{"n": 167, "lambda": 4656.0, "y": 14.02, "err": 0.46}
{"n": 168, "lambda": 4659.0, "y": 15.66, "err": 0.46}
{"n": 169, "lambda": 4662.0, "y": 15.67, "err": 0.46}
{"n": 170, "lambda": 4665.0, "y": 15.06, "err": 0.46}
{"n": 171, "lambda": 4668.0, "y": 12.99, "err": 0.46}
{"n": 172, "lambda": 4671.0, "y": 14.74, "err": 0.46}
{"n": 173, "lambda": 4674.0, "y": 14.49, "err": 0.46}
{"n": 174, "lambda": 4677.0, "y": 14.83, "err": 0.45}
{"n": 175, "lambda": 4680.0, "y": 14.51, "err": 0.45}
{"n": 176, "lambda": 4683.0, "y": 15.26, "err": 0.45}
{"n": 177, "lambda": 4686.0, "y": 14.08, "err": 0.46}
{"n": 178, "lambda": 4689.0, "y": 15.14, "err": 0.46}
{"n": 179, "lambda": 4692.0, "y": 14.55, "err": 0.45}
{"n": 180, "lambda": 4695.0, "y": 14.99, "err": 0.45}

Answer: 1.58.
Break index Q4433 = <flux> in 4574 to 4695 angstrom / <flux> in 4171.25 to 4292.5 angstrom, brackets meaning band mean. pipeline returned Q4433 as 1.34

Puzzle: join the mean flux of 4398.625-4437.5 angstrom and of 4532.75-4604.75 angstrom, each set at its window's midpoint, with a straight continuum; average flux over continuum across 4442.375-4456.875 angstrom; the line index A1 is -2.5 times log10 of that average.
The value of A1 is 0.04 mag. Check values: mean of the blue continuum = 12.8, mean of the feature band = 12.7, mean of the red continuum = 14.1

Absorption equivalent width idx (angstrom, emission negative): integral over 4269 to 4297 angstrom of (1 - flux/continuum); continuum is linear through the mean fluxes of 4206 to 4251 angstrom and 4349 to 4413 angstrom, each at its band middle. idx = 2.9 angstrom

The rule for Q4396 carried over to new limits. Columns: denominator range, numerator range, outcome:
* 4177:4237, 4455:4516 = 1.41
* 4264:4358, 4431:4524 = 1.37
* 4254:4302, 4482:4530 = 1.52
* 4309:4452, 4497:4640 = 1.28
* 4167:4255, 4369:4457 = 1.23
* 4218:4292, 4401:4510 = 1.37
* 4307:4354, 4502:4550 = 1.34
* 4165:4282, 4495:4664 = 1.53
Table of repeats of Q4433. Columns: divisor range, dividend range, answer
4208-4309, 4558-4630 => 1.40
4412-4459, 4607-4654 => 1.11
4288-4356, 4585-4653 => 1.36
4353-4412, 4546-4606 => 1.21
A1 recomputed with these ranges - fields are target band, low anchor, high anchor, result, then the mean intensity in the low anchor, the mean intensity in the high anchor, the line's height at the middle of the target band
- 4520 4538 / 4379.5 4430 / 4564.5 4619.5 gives 0.04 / 12.2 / 14.4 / 13.6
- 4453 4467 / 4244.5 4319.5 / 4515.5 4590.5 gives 0.04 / 10.2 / 13.9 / 12.6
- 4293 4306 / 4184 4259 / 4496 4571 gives 0.31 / 11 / 14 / 11.7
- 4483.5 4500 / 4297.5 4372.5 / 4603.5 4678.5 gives -0.09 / 11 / 14.6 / 12.8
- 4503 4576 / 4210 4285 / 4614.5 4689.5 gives -0.04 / 10.7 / 14.6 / 13.5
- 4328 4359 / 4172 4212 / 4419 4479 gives 0.04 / 11.3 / 13.1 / 12.3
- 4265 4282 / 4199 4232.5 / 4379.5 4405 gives 0.07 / 10.6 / 11.2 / 10.8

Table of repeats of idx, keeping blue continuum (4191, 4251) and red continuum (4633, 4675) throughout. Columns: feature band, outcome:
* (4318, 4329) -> 0.2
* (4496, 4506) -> -0.7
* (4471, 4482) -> -0.5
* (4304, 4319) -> 2.6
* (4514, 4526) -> -0.7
